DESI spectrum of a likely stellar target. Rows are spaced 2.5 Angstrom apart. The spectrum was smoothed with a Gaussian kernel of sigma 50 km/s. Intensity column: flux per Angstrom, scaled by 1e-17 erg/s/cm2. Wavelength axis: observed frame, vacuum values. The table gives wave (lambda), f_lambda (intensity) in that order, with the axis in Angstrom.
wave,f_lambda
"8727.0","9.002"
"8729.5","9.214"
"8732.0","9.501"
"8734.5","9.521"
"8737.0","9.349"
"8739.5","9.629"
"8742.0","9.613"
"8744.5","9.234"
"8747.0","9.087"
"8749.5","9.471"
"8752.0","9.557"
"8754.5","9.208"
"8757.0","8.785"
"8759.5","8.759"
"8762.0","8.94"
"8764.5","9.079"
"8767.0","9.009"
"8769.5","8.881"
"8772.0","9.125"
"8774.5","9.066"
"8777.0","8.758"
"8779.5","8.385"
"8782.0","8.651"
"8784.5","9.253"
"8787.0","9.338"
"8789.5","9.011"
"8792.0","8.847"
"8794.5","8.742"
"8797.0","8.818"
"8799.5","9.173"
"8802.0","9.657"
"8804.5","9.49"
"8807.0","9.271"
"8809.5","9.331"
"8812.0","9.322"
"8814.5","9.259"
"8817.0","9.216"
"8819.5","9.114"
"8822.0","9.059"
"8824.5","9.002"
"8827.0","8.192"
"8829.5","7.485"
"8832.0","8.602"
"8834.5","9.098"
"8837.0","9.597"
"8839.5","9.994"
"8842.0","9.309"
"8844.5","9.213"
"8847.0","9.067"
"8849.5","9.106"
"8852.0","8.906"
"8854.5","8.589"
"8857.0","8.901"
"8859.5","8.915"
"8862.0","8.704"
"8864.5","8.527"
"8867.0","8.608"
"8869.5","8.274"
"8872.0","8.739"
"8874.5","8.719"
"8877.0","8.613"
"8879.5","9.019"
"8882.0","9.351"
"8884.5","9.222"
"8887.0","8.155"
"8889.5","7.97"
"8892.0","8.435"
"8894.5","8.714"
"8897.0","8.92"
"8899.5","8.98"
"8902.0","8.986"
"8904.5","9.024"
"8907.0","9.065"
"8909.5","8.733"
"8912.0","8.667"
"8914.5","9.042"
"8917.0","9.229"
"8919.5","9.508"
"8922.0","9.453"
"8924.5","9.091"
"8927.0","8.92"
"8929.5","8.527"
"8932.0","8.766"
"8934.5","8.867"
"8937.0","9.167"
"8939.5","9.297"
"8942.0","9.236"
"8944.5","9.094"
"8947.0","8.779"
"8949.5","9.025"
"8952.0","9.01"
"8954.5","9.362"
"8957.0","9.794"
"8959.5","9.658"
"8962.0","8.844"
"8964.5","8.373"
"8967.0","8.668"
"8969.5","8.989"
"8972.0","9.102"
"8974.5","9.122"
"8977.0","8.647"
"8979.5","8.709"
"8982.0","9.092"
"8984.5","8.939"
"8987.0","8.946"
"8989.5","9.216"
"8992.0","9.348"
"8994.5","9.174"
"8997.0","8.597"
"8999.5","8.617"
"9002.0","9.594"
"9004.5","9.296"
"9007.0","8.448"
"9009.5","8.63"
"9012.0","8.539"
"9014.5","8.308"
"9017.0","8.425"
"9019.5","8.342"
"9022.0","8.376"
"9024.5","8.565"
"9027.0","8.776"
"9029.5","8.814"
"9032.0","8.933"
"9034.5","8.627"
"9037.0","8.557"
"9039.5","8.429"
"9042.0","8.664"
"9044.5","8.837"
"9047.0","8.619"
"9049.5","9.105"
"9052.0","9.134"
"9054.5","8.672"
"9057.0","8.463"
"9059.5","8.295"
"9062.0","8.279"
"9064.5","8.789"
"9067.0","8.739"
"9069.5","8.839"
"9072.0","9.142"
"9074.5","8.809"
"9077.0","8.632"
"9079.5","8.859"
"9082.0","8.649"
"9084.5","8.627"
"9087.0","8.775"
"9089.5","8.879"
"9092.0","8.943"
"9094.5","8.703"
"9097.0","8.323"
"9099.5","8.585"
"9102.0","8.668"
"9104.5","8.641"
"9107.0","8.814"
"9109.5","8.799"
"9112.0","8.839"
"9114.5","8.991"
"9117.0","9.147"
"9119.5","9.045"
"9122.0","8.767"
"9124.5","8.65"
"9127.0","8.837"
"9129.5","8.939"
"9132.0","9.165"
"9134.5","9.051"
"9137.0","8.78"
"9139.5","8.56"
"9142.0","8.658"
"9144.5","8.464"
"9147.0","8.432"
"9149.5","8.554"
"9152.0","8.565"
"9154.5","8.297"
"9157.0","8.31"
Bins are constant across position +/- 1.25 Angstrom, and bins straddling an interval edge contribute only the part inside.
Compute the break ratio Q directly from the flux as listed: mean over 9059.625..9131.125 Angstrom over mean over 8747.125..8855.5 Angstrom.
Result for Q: 1.0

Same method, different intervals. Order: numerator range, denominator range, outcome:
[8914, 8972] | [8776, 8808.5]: 1.00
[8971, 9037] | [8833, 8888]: 0.99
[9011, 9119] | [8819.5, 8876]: 0.98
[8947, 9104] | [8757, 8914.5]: 0.99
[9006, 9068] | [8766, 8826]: 0.95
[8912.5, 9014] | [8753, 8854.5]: 1.00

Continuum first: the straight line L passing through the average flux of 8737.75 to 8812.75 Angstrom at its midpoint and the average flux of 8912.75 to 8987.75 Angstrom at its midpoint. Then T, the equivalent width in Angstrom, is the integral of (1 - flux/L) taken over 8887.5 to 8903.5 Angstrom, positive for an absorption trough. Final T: 0.7 Angstrom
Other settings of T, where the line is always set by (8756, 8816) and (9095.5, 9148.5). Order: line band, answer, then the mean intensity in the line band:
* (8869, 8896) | 0.9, 8.67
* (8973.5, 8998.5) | -0.3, 8.97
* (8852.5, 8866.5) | 0.4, 8.73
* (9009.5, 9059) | 1.1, 8.64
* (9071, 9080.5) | -0.1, 8.85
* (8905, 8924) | -0.3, 9.1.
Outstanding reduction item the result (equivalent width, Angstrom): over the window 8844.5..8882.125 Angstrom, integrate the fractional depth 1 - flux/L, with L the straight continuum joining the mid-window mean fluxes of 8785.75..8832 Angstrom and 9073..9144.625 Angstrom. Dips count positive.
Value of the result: 0.7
